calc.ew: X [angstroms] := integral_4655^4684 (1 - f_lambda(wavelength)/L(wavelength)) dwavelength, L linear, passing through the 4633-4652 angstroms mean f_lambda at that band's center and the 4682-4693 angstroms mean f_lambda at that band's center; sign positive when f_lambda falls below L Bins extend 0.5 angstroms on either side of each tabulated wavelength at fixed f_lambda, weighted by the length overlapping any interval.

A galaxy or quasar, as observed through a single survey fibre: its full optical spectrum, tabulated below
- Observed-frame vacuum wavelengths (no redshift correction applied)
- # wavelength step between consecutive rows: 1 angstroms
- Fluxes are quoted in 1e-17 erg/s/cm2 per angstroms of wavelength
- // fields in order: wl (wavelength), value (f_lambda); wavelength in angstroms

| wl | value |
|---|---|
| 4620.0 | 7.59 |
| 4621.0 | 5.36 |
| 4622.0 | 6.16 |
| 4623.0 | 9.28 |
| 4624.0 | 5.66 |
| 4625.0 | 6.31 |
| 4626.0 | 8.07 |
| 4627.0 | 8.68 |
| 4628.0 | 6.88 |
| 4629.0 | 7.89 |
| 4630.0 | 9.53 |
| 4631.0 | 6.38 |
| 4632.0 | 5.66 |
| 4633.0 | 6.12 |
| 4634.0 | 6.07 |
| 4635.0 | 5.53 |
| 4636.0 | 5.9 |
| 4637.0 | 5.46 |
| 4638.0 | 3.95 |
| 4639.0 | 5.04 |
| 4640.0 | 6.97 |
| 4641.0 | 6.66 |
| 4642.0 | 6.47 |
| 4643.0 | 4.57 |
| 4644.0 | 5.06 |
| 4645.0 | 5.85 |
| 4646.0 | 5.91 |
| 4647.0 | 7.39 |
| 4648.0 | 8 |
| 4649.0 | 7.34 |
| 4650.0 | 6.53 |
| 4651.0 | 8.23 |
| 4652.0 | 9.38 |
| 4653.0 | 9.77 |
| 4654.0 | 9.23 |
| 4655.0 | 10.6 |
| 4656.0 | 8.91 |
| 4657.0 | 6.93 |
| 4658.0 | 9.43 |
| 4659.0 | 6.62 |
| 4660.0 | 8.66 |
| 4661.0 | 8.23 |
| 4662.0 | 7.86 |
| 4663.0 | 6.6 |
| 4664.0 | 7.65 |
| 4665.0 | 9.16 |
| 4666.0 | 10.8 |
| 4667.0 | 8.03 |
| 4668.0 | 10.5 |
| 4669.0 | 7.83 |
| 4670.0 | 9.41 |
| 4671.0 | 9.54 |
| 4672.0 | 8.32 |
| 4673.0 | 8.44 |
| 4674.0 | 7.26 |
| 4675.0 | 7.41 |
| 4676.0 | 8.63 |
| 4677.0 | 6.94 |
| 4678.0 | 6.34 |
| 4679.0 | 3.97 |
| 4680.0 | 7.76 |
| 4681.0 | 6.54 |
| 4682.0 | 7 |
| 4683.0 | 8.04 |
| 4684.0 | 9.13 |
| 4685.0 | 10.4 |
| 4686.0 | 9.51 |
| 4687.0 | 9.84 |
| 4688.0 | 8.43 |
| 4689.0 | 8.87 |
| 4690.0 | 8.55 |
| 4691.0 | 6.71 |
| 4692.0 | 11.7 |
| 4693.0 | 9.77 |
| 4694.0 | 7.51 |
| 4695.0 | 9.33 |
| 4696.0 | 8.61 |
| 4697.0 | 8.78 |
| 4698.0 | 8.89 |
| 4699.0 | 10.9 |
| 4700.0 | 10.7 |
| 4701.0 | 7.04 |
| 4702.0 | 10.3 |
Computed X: -0.58 angstroms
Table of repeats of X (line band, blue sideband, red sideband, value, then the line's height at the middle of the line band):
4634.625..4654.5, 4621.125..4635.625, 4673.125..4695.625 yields 1.80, 7.31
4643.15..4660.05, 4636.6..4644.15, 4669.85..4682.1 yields -4.41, 6.15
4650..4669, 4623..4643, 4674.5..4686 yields -4.08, 7.1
